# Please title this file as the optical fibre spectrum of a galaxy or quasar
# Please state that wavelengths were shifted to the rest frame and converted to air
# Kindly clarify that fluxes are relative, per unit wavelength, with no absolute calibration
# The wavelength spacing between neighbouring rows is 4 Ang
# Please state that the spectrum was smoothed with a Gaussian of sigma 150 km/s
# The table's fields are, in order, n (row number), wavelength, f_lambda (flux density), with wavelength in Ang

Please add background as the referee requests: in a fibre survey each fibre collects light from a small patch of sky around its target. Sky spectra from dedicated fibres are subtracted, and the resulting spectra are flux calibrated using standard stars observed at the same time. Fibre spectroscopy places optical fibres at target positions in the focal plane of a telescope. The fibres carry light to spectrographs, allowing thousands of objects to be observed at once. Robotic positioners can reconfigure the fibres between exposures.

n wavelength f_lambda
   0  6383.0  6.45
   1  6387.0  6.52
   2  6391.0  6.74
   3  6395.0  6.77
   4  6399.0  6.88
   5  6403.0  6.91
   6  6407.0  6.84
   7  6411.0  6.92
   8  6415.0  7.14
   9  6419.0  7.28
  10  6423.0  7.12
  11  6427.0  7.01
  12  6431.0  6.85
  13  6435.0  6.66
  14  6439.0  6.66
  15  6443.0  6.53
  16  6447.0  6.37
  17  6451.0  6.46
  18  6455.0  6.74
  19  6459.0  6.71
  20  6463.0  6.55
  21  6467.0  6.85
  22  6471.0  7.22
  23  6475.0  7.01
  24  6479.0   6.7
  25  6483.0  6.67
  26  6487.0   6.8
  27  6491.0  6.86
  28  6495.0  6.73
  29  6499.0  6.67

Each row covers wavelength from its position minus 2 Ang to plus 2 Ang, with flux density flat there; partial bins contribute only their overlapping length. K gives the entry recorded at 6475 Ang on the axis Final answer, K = 7.01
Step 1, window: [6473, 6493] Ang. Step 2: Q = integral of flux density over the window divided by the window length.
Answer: 6.81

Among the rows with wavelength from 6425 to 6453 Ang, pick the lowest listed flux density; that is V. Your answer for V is 6.37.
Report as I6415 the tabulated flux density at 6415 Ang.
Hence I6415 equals 7.14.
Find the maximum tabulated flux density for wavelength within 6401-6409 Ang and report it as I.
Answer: 6.91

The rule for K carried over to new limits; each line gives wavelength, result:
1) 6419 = 7.28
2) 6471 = 7.22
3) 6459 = 6.71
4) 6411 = 6.92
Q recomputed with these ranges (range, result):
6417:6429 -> 7.14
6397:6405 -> 6.89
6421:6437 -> 6.91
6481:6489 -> 6.73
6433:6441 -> 6.66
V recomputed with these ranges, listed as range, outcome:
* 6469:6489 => 6.67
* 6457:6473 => 6.55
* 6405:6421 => 6.84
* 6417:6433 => 6.85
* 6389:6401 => 6.74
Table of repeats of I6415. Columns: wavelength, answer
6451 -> 6.46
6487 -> 6.8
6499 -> 6.67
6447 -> 6.37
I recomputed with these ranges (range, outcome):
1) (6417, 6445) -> 7.28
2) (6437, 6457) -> 6.74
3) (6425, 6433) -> 7.01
